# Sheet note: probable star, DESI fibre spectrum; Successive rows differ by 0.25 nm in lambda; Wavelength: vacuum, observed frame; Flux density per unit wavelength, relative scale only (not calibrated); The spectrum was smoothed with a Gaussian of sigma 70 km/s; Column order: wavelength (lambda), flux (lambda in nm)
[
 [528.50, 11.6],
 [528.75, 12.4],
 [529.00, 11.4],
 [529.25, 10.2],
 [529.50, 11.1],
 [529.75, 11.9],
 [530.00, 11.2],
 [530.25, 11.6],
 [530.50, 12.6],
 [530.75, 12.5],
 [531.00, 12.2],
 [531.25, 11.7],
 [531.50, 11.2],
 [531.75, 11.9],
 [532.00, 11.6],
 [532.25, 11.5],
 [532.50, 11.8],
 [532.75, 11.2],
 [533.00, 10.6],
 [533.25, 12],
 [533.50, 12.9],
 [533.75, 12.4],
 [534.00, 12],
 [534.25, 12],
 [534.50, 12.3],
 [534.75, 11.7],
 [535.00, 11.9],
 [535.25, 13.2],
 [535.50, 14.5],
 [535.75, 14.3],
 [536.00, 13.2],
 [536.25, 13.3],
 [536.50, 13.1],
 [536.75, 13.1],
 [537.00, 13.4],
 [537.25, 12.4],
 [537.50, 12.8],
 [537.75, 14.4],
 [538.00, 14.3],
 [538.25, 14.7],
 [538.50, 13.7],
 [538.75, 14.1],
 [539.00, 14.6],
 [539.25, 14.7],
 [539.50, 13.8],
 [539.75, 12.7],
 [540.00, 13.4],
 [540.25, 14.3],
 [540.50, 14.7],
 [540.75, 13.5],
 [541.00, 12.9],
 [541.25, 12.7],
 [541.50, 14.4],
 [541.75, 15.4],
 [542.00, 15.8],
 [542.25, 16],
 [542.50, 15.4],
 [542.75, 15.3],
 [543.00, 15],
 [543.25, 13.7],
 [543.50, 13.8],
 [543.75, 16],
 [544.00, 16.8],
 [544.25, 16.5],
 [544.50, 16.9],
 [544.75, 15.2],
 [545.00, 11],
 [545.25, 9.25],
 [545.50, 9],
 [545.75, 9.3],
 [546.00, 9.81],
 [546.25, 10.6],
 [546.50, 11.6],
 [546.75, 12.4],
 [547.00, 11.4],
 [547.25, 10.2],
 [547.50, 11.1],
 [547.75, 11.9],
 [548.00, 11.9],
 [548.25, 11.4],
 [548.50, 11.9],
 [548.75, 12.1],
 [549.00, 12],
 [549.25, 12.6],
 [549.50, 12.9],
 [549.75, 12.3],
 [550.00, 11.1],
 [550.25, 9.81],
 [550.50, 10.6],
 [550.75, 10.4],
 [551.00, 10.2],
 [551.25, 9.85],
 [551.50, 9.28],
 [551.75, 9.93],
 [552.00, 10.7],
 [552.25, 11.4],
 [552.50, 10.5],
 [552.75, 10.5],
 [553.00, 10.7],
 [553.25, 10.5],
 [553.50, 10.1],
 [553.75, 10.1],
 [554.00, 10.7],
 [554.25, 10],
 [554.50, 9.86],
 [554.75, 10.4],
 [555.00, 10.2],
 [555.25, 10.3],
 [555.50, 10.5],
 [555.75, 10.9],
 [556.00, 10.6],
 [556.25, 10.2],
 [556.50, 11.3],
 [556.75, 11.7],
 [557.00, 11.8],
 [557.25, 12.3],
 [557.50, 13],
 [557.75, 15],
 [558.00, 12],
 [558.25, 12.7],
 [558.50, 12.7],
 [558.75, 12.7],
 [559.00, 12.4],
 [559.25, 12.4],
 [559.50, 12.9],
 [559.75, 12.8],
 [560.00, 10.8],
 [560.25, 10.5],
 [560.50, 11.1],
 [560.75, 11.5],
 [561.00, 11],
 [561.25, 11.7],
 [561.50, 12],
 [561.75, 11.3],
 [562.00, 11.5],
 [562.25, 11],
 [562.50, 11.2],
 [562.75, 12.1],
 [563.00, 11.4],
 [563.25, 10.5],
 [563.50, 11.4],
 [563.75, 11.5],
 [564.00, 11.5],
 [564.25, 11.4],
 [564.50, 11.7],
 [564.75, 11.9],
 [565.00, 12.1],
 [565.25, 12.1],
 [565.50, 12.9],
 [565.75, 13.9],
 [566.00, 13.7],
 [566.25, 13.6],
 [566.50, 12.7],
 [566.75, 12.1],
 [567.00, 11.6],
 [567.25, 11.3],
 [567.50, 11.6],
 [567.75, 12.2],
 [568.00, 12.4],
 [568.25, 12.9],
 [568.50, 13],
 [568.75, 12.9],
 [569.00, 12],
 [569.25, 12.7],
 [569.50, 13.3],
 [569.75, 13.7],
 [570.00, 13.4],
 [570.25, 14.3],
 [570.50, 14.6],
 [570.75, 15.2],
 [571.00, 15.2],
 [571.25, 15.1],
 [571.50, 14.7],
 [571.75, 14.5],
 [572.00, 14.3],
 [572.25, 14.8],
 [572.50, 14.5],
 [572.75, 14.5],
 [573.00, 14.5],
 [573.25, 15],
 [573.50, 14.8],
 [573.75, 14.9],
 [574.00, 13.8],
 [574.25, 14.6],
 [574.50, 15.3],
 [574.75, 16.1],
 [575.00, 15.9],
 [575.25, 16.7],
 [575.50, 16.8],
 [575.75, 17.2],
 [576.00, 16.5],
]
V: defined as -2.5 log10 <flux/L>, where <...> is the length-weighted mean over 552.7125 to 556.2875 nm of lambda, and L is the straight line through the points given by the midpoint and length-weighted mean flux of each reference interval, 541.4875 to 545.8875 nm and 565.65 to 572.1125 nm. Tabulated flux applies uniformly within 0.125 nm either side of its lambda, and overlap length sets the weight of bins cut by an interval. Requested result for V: 0.31 mag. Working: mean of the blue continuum 14.1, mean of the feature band 10.4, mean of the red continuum 13.3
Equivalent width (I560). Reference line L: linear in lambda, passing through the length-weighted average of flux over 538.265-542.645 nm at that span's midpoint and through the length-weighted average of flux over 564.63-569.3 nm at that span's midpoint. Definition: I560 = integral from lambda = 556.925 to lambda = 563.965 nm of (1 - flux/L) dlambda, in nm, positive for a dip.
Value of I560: 0.568 nm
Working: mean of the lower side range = 14.3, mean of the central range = 11.9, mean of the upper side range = 12.5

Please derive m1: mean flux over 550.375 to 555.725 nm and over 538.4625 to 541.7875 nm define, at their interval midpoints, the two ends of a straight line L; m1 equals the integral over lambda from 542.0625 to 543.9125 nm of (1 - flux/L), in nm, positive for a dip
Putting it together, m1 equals -0.28 nm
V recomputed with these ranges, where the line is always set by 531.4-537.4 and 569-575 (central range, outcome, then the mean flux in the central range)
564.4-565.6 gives 0.163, 12.1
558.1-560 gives 0.103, 12.5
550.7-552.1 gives 0.310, 10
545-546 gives 0.343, 9.49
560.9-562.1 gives 0.205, 11.5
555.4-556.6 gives 0.261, 10.7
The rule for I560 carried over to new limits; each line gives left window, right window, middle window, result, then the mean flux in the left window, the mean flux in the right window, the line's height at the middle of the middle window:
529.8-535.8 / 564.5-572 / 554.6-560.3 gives 0.48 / 12.1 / 13.2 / 12.8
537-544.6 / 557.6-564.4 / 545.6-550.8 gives 0.84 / 14.5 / 11.8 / 13.5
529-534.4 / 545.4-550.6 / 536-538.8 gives -0.48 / 11.7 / 11.2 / 11.6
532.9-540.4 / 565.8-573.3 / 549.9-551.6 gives 0.40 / 13.2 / 13.5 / 13.3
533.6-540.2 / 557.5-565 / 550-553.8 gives 0.63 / 13.3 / 11.8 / 12.4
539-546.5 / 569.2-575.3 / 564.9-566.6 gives 0.17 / 13.7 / 14.7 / 14.4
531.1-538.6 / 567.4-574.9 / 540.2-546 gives -0.45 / 12.6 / 14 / 13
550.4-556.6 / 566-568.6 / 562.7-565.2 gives 0.08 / 10.4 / 12.4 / 11.9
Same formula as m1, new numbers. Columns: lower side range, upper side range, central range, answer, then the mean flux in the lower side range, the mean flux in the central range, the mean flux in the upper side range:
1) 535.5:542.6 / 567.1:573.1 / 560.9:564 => 0.53 nm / 14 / 11.4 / 13.6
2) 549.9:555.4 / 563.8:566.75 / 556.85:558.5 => -0.24 nm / 10.3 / 12.8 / 12.5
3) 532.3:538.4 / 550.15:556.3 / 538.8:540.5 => -0.25 nm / 12.8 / 14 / 10.3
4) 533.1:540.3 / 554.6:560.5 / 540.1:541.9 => -0.15 nm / 13.3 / 14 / 11.7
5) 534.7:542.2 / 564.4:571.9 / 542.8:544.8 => -0.27 nm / 13.7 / 15.5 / 13.1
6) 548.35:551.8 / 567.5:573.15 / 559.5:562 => 0.21 nm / 11.1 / 11.5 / 13.8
